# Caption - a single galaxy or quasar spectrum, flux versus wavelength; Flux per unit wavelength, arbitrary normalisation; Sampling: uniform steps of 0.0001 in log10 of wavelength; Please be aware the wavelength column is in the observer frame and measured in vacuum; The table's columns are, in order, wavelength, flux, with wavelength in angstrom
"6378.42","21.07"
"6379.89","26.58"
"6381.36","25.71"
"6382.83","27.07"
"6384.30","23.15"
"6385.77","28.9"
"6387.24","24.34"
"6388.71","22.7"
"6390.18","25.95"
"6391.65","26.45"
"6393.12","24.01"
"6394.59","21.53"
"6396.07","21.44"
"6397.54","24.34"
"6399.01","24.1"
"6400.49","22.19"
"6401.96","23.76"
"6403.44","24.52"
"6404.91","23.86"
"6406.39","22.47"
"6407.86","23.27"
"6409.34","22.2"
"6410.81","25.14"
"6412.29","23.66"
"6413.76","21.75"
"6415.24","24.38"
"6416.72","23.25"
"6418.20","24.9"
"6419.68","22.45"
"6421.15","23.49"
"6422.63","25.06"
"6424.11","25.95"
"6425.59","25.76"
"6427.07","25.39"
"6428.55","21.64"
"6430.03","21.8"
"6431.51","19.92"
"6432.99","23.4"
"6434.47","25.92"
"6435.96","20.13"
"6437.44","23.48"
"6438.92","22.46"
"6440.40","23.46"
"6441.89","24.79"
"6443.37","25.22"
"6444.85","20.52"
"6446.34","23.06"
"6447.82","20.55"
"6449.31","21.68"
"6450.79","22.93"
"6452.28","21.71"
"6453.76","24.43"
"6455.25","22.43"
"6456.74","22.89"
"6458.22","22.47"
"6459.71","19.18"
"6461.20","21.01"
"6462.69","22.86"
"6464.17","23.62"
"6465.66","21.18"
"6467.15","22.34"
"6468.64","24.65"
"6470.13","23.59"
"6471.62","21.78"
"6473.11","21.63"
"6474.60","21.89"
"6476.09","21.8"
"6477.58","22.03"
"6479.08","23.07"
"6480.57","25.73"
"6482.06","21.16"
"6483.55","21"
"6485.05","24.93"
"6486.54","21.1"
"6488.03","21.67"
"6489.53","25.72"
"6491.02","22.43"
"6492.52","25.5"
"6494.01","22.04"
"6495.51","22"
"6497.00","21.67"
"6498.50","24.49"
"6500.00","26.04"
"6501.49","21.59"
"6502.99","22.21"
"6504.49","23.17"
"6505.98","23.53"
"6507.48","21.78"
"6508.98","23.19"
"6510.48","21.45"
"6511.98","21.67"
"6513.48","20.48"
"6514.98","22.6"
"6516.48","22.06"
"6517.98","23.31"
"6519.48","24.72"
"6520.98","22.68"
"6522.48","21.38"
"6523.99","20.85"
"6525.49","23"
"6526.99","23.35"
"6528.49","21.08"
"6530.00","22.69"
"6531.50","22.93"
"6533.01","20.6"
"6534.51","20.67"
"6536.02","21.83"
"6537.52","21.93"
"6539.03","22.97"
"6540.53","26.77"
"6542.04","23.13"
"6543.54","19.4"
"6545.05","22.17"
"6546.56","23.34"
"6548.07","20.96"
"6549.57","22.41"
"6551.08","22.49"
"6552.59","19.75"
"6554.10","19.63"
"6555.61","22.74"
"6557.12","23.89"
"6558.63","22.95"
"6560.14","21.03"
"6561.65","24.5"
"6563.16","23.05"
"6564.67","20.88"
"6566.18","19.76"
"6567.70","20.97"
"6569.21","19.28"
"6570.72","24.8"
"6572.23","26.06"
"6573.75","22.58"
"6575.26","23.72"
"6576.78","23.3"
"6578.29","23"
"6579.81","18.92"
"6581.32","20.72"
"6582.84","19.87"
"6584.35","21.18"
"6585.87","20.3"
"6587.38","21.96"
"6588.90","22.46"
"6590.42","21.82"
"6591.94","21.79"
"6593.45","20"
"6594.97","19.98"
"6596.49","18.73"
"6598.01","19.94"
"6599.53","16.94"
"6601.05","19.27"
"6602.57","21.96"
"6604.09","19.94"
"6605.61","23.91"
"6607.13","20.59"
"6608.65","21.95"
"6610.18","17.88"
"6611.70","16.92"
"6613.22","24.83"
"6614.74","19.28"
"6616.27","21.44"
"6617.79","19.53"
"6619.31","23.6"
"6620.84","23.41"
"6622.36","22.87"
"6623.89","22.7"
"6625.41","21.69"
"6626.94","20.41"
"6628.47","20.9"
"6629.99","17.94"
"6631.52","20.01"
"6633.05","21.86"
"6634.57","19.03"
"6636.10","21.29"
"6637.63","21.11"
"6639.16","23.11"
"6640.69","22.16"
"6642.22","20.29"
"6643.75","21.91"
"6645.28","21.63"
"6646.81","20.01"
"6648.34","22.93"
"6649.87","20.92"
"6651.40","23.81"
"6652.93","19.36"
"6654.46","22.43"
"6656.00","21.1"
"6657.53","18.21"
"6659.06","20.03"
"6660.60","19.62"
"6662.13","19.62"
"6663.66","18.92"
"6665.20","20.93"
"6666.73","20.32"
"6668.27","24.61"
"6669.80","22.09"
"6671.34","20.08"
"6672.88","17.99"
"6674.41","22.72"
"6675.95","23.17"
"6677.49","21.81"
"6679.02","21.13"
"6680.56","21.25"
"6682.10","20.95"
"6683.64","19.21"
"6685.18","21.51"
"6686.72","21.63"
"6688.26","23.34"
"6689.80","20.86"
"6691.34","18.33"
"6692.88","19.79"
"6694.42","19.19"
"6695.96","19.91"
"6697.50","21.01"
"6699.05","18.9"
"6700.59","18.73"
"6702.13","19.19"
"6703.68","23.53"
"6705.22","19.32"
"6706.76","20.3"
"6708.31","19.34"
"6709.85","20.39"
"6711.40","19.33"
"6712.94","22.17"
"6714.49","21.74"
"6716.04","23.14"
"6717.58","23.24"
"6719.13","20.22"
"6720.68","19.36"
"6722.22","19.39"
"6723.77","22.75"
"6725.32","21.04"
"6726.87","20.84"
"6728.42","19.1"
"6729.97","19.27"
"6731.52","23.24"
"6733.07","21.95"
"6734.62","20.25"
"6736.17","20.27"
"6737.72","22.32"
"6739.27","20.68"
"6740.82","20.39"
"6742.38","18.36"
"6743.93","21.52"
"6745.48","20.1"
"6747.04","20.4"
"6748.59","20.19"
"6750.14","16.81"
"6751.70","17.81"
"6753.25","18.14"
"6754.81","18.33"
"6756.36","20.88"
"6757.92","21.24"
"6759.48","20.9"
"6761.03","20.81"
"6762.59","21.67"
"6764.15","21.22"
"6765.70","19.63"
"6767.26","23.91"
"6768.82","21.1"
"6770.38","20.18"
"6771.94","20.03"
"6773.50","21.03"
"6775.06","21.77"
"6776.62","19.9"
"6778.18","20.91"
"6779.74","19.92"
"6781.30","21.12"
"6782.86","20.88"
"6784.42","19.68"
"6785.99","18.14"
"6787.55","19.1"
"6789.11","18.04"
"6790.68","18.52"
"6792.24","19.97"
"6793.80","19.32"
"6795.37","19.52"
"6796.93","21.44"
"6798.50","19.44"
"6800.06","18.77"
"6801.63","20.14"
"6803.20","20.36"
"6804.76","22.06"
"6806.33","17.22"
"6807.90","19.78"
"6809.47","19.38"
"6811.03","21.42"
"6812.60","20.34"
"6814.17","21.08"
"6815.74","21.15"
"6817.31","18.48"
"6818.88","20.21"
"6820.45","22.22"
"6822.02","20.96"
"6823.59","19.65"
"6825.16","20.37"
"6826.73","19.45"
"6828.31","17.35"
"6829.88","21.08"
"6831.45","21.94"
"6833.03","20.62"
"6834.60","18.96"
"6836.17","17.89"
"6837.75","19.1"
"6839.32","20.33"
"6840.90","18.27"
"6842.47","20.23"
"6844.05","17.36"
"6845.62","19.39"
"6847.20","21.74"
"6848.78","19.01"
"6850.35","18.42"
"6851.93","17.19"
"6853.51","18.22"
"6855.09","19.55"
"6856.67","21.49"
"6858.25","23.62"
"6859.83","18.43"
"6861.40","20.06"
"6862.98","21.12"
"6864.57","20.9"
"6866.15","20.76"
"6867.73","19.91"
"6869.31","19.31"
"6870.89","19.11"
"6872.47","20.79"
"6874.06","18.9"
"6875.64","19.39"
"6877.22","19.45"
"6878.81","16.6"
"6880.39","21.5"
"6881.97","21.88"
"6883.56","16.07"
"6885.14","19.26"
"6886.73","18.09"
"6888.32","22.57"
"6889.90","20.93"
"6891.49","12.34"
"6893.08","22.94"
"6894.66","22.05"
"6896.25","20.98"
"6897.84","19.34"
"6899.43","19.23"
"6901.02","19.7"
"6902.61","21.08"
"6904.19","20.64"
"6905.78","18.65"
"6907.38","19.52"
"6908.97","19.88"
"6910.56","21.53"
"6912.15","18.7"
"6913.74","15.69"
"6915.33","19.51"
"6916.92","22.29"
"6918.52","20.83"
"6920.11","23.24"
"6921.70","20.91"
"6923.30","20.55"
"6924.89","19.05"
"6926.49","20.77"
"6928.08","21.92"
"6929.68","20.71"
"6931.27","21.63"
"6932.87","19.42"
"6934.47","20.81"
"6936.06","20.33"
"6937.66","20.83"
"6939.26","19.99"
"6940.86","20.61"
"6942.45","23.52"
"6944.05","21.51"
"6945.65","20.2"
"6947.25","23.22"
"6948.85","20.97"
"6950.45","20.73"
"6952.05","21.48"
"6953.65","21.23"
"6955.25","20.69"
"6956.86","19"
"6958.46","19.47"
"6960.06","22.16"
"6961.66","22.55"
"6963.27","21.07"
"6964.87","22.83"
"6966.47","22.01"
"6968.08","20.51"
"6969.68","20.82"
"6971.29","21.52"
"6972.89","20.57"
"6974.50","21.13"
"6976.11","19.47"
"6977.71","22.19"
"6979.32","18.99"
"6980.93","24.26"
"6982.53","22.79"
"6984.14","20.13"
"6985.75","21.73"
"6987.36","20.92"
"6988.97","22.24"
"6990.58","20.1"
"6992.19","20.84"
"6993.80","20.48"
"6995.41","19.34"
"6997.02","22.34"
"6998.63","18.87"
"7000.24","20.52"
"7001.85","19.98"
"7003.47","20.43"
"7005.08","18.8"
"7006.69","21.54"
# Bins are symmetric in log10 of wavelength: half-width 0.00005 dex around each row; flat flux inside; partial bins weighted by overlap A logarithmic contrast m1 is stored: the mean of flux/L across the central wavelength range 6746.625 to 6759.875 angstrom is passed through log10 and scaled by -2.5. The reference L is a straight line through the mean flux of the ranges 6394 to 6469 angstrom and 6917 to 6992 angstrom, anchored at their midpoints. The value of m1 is 0.13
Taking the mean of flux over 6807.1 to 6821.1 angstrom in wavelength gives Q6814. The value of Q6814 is 20.4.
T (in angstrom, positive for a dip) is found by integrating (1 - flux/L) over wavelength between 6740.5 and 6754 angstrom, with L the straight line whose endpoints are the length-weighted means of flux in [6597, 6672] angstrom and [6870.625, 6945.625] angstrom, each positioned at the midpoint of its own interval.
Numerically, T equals 0.9 angstrom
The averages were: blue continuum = 20.9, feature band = 19.3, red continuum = 20.1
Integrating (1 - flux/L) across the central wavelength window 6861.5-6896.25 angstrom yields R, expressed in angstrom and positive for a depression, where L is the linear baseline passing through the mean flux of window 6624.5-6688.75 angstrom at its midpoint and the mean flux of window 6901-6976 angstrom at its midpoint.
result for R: 1.8 angstrom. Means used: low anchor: 21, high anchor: 20.8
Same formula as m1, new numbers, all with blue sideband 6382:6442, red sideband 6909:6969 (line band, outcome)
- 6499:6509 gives 0.01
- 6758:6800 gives 0.07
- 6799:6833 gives 0.07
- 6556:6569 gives 0.04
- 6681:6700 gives 0.09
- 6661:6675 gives 0.08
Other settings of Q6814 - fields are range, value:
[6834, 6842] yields 19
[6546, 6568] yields 21.9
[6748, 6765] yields 19.8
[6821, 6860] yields 19.7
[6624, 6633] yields 20.5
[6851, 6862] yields 19.8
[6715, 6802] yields 20.3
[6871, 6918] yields 19.6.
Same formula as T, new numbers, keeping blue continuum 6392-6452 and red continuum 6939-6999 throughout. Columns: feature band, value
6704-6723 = 1.2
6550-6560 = 0.4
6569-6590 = 0.5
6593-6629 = 2.8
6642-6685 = 2.6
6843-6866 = 1.9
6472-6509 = 0.2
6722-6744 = 1.3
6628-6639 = 1.0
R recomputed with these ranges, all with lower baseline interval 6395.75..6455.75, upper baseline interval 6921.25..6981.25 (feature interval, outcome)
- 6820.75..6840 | 1.49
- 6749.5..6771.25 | 1.61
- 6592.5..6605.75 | 1.53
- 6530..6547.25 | 0.32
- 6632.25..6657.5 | 1.11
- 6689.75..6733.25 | 3.01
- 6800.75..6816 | 0.97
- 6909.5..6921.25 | 0.50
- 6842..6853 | 1.26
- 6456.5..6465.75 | 0.49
